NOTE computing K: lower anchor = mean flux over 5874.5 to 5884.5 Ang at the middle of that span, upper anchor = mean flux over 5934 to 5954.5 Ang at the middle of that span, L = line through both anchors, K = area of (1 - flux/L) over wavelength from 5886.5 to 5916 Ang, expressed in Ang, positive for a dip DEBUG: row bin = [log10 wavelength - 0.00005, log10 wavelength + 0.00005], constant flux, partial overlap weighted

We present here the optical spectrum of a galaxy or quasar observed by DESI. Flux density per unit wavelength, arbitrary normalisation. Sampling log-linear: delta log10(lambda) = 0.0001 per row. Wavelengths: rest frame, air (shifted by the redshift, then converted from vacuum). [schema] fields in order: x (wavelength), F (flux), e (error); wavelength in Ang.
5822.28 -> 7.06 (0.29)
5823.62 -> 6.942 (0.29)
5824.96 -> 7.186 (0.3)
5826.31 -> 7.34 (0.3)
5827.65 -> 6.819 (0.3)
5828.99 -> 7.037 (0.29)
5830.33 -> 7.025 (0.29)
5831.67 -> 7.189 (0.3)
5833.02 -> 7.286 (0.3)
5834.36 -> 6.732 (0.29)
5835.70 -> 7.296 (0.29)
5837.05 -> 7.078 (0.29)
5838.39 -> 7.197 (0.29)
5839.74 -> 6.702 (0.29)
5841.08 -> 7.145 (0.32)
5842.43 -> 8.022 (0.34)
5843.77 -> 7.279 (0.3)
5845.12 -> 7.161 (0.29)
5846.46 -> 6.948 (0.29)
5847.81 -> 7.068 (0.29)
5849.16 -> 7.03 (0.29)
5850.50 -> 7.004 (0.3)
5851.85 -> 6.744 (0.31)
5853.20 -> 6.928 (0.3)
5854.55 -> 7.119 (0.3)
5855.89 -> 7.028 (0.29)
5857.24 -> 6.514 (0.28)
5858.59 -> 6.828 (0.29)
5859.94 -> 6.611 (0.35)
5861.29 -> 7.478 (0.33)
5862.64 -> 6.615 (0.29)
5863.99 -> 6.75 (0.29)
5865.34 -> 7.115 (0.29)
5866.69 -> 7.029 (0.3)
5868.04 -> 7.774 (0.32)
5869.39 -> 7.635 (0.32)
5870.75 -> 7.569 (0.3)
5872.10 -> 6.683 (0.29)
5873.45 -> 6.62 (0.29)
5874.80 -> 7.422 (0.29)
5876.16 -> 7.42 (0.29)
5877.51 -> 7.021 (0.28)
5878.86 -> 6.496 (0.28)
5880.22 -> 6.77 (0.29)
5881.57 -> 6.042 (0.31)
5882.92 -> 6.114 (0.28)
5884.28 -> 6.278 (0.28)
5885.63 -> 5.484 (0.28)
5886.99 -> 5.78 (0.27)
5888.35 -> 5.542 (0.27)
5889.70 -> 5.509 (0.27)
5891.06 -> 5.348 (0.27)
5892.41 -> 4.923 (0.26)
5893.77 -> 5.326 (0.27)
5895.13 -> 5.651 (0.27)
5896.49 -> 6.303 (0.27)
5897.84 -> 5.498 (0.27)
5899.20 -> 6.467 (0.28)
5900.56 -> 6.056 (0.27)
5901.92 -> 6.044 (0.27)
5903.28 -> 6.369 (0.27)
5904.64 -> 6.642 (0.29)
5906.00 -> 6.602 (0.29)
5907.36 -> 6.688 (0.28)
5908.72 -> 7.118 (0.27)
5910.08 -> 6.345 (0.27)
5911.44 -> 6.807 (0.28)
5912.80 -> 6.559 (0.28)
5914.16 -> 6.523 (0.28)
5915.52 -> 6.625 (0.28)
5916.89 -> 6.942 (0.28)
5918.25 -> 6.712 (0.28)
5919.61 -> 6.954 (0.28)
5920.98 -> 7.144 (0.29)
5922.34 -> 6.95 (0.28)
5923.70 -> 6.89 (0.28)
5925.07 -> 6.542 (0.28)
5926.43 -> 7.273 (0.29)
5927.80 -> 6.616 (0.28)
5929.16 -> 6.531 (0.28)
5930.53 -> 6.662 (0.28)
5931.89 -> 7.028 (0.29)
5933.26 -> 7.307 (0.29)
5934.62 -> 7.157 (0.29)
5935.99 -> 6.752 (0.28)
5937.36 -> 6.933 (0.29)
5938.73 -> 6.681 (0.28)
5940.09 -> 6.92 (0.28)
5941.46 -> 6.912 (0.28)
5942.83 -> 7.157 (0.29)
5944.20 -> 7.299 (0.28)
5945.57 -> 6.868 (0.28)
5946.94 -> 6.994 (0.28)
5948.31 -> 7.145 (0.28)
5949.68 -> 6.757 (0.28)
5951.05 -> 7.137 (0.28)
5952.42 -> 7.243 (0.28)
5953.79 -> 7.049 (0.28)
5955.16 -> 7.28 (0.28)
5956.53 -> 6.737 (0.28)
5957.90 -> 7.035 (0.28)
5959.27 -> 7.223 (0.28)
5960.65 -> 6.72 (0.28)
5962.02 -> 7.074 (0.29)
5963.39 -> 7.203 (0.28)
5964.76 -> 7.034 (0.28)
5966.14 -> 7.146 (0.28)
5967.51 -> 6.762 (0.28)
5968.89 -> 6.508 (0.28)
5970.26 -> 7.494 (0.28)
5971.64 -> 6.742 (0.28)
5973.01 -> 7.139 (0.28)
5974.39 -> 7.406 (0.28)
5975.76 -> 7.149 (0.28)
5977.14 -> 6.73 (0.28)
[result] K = 2.9 Ang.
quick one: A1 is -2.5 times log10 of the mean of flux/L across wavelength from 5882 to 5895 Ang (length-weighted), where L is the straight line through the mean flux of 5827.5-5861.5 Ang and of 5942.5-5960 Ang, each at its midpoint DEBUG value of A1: 0.251 mag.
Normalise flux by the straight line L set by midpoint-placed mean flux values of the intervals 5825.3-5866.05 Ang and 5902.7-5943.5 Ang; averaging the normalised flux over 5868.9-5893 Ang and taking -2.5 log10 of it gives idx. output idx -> 0.09 mag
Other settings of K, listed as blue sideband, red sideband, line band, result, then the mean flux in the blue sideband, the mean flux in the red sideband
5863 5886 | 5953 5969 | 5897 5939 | 1.4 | 6.85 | 7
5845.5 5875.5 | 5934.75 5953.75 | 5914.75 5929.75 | 0.4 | 7.02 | 6.99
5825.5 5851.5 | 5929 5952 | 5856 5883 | 0.5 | 7.12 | 6.97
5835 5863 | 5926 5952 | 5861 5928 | 4.4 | 7.04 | 6.95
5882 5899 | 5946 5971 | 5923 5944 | -1.2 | 5.68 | 7.03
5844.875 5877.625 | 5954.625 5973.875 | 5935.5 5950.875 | 0.1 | 7.04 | 7.01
